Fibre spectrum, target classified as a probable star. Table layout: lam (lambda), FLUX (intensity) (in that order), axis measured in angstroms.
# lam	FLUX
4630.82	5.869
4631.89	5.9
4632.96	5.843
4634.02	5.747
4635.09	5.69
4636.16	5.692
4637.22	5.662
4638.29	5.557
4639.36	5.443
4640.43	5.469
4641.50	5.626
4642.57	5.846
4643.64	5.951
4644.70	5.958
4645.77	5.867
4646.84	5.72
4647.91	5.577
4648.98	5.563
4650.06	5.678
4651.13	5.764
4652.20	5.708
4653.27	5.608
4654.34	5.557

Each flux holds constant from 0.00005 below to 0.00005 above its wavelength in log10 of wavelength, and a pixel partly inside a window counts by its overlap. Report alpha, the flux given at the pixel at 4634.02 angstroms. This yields 5.747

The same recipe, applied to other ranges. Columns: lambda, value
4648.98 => 5.563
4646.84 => 5.72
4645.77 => 5.867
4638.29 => 5.557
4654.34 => 5.557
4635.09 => 5.69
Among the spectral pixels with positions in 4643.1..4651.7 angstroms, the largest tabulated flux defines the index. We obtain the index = 5.958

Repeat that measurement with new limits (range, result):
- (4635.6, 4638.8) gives 5.692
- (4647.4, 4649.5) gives 5.577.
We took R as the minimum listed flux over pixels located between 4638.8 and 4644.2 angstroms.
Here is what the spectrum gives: 5.443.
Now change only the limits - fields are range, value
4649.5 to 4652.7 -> 5.678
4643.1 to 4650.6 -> 5.563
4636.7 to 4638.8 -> 5.557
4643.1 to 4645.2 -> 5.951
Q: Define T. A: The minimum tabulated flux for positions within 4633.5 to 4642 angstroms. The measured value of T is 5.443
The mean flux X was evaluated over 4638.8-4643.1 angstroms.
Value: 5.59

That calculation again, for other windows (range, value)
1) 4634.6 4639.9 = 5.61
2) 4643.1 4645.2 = 5.98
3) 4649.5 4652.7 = 5.7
